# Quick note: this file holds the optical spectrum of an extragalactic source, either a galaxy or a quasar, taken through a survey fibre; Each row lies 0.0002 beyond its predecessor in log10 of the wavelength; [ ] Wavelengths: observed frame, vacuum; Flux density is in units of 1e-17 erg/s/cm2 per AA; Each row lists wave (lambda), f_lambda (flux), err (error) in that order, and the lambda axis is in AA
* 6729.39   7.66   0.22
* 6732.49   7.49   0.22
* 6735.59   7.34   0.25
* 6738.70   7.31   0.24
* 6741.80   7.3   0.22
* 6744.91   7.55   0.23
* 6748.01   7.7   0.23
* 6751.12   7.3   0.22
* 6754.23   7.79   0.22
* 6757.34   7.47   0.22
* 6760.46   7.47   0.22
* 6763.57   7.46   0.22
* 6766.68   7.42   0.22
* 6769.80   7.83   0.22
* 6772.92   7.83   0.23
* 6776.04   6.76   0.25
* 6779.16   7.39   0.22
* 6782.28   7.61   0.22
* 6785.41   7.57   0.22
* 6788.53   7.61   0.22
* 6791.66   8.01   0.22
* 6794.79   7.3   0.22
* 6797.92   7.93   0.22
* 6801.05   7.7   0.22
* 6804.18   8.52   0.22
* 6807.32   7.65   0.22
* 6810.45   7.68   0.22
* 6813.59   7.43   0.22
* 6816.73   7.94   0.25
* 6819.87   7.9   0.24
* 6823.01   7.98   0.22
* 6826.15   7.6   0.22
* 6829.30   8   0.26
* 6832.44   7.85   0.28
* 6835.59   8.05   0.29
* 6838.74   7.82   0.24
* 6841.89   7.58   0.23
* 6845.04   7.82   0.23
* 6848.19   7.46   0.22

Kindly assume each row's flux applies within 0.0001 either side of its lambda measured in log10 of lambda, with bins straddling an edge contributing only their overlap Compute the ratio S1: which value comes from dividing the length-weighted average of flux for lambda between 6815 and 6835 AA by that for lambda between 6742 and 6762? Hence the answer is 1.0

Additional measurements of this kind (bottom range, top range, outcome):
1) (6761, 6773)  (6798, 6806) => 1.06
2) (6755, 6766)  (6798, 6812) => 1.05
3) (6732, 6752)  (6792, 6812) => 1.05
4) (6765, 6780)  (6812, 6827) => 1.04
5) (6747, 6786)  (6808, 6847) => 1.04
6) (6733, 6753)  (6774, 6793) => 1.01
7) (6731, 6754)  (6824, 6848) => 1.05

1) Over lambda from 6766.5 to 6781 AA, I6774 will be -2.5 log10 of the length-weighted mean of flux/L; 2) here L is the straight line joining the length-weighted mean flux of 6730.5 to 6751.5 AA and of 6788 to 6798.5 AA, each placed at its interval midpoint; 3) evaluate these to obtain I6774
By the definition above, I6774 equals 0.02 mag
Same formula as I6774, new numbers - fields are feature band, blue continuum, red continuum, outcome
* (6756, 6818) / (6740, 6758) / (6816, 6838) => 0.011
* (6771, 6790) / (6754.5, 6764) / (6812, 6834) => 0.021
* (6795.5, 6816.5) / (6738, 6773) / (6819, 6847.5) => -0.011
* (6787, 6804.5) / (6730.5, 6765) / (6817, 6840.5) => -0.011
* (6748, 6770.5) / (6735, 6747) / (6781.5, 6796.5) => -0.008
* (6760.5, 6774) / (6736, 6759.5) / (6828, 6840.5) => -0.005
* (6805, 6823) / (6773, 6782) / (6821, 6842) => -0.014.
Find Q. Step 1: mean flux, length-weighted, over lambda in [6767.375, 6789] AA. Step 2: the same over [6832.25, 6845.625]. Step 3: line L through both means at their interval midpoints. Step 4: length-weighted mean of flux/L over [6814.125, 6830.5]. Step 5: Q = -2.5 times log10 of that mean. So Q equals -0.016 mag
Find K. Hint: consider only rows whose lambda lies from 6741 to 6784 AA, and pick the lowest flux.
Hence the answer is 6.76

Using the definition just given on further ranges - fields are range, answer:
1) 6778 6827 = 7.3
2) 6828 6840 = 7.82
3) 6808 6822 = 7.43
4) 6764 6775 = 7.42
